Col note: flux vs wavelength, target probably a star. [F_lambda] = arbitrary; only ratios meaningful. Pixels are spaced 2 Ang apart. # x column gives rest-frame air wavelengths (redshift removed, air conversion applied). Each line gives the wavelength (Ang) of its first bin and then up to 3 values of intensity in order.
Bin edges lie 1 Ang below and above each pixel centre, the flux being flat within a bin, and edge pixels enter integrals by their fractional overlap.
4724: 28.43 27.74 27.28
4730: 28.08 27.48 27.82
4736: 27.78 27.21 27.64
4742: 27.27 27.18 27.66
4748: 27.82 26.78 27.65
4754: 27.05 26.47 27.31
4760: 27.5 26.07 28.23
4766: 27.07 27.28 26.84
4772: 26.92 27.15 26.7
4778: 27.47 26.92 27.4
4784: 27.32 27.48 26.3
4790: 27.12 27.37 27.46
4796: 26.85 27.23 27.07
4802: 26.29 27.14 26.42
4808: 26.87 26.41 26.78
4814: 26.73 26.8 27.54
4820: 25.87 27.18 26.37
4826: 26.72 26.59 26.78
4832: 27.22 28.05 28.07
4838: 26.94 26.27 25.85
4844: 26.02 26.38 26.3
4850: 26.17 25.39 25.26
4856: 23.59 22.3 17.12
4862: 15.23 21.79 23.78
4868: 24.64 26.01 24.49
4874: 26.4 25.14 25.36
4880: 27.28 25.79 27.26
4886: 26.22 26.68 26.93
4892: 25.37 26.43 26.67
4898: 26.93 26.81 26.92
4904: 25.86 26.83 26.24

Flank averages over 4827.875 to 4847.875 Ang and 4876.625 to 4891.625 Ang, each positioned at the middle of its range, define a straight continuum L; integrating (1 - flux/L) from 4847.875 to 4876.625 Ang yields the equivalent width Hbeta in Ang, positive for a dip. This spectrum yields 3.38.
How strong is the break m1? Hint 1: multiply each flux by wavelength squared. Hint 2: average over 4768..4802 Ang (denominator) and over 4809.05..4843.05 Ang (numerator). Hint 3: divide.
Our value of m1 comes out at 1.01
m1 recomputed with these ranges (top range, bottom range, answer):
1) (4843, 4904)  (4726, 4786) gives 0.96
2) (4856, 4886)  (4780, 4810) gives 0.91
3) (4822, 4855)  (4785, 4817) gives 1.00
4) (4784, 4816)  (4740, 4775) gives 1.01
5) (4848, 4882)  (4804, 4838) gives 0.90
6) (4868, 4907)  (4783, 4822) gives 1.01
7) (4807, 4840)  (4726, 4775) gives 1.02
